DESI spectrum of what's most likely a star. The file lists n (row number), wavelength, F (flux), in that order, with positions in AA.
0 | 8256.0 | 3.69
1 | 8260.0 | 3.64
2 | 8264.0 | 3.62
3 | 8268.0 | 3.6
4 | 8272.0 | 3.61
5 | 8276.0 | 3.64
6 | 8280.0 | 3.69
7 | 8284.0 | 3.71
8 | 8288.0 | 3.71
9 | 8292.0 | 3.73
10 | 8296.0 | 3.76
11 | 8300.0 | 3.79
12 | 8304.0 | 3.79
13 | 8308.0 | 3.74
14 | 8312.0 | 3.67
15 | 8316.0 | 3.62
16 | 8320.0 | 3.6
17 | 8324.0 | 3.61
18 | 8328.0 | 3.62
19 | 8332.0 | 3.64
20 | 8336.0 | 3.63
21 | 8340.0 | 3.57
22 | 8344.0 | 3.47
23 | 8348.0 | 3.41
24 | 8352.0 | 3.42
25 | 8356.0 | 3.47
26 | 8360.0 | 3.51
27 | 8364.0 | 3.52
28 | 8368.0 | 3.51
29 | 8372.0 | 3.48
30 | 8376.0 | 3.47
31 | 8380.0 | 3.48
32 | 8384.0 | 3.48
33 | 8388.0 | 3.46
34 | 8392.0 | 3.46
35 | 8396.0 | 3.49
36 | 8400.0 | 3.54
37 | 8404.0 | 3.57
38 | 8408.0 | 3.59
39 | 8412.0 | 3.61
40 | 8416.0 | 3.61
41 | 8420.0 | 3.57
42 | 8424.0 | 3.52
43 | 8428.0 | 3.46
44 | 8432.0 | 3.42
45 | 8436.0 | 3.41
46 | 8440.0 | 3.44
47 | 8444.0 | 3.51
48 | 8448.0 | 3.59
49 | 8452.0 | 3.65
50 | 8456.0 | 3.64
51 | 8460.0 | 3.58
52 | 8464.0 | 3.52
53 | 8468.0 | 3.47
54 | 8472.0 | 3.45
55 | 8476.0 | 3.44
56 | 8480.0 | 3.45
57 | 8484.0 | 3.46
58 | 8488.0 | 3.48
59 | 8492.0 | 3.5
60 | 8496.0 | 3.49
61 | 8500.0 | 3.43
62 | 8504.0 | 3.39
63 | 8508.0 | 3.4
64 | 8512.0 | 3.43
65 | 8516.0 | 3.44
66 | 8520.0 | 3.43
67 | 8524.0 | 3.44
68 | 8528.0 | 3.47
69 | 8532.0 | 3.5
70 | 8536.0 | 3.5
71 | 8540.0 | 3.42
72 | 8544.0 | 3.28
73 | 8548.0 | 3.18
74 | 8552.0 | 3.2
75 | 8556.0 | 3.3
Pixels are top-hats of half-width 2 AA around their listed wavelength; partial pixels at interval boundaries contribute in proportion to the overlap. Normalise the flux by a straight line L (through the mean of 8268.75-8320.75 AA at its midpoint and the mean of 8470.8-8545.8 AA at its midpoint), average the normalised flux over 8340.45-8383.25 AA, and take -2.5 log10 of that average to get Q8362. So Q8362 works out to 0.04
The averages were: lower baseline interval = 3.7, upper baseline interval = 3.44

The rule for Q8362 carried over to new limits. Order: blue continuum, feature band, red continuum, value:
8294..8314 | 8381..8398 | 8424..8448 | 0.03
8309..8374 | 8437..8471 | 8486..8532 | -0.02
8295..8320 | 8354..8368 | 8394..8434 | 0.04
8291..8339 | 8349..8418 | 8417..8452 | 0.02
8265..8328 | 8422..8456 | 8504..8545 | 0.01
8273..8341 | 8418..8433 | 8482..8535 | 0.01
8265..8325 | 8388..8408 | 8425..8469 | 0.02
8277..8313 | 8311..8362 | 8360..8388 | 0.02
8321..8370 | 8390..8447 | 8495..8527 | -0.01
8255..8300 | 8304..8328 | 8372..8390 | -0.02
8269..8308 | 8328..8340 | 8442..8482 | 0.01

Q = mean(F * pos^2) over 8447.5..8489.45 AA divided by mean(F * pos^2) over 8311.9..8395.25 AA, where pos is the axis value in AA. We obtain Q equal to 1.03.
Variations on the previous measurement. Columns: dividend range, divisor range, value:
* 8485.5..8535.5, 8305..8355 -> 1.01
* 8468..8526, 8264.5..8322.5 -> 0.98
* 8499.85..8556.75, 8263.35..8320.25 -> 0.97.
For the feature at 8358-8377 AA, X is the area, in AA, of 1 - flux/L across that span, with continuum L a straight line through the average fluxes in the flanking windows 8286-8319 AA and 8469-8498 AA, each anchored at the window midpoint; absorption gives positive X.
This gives 0.69 AA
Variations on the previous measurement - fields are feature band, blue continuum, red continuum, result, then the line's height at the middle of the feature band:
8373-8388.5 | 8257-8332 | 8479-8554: 0.43 AA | 3.57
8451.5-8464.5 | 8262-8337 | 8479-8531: -0.37 AA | 3.5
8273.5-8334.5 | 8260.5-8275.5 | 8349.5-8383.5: -2.05 AA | 3.57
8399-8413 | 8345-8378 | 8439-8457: -0.22 AA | 3.52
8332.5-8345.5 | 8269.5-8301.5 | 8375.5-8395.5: 0.03 AA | 3.58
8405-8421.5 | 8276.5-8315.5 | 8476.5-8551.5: -0.15 AA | 3.56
